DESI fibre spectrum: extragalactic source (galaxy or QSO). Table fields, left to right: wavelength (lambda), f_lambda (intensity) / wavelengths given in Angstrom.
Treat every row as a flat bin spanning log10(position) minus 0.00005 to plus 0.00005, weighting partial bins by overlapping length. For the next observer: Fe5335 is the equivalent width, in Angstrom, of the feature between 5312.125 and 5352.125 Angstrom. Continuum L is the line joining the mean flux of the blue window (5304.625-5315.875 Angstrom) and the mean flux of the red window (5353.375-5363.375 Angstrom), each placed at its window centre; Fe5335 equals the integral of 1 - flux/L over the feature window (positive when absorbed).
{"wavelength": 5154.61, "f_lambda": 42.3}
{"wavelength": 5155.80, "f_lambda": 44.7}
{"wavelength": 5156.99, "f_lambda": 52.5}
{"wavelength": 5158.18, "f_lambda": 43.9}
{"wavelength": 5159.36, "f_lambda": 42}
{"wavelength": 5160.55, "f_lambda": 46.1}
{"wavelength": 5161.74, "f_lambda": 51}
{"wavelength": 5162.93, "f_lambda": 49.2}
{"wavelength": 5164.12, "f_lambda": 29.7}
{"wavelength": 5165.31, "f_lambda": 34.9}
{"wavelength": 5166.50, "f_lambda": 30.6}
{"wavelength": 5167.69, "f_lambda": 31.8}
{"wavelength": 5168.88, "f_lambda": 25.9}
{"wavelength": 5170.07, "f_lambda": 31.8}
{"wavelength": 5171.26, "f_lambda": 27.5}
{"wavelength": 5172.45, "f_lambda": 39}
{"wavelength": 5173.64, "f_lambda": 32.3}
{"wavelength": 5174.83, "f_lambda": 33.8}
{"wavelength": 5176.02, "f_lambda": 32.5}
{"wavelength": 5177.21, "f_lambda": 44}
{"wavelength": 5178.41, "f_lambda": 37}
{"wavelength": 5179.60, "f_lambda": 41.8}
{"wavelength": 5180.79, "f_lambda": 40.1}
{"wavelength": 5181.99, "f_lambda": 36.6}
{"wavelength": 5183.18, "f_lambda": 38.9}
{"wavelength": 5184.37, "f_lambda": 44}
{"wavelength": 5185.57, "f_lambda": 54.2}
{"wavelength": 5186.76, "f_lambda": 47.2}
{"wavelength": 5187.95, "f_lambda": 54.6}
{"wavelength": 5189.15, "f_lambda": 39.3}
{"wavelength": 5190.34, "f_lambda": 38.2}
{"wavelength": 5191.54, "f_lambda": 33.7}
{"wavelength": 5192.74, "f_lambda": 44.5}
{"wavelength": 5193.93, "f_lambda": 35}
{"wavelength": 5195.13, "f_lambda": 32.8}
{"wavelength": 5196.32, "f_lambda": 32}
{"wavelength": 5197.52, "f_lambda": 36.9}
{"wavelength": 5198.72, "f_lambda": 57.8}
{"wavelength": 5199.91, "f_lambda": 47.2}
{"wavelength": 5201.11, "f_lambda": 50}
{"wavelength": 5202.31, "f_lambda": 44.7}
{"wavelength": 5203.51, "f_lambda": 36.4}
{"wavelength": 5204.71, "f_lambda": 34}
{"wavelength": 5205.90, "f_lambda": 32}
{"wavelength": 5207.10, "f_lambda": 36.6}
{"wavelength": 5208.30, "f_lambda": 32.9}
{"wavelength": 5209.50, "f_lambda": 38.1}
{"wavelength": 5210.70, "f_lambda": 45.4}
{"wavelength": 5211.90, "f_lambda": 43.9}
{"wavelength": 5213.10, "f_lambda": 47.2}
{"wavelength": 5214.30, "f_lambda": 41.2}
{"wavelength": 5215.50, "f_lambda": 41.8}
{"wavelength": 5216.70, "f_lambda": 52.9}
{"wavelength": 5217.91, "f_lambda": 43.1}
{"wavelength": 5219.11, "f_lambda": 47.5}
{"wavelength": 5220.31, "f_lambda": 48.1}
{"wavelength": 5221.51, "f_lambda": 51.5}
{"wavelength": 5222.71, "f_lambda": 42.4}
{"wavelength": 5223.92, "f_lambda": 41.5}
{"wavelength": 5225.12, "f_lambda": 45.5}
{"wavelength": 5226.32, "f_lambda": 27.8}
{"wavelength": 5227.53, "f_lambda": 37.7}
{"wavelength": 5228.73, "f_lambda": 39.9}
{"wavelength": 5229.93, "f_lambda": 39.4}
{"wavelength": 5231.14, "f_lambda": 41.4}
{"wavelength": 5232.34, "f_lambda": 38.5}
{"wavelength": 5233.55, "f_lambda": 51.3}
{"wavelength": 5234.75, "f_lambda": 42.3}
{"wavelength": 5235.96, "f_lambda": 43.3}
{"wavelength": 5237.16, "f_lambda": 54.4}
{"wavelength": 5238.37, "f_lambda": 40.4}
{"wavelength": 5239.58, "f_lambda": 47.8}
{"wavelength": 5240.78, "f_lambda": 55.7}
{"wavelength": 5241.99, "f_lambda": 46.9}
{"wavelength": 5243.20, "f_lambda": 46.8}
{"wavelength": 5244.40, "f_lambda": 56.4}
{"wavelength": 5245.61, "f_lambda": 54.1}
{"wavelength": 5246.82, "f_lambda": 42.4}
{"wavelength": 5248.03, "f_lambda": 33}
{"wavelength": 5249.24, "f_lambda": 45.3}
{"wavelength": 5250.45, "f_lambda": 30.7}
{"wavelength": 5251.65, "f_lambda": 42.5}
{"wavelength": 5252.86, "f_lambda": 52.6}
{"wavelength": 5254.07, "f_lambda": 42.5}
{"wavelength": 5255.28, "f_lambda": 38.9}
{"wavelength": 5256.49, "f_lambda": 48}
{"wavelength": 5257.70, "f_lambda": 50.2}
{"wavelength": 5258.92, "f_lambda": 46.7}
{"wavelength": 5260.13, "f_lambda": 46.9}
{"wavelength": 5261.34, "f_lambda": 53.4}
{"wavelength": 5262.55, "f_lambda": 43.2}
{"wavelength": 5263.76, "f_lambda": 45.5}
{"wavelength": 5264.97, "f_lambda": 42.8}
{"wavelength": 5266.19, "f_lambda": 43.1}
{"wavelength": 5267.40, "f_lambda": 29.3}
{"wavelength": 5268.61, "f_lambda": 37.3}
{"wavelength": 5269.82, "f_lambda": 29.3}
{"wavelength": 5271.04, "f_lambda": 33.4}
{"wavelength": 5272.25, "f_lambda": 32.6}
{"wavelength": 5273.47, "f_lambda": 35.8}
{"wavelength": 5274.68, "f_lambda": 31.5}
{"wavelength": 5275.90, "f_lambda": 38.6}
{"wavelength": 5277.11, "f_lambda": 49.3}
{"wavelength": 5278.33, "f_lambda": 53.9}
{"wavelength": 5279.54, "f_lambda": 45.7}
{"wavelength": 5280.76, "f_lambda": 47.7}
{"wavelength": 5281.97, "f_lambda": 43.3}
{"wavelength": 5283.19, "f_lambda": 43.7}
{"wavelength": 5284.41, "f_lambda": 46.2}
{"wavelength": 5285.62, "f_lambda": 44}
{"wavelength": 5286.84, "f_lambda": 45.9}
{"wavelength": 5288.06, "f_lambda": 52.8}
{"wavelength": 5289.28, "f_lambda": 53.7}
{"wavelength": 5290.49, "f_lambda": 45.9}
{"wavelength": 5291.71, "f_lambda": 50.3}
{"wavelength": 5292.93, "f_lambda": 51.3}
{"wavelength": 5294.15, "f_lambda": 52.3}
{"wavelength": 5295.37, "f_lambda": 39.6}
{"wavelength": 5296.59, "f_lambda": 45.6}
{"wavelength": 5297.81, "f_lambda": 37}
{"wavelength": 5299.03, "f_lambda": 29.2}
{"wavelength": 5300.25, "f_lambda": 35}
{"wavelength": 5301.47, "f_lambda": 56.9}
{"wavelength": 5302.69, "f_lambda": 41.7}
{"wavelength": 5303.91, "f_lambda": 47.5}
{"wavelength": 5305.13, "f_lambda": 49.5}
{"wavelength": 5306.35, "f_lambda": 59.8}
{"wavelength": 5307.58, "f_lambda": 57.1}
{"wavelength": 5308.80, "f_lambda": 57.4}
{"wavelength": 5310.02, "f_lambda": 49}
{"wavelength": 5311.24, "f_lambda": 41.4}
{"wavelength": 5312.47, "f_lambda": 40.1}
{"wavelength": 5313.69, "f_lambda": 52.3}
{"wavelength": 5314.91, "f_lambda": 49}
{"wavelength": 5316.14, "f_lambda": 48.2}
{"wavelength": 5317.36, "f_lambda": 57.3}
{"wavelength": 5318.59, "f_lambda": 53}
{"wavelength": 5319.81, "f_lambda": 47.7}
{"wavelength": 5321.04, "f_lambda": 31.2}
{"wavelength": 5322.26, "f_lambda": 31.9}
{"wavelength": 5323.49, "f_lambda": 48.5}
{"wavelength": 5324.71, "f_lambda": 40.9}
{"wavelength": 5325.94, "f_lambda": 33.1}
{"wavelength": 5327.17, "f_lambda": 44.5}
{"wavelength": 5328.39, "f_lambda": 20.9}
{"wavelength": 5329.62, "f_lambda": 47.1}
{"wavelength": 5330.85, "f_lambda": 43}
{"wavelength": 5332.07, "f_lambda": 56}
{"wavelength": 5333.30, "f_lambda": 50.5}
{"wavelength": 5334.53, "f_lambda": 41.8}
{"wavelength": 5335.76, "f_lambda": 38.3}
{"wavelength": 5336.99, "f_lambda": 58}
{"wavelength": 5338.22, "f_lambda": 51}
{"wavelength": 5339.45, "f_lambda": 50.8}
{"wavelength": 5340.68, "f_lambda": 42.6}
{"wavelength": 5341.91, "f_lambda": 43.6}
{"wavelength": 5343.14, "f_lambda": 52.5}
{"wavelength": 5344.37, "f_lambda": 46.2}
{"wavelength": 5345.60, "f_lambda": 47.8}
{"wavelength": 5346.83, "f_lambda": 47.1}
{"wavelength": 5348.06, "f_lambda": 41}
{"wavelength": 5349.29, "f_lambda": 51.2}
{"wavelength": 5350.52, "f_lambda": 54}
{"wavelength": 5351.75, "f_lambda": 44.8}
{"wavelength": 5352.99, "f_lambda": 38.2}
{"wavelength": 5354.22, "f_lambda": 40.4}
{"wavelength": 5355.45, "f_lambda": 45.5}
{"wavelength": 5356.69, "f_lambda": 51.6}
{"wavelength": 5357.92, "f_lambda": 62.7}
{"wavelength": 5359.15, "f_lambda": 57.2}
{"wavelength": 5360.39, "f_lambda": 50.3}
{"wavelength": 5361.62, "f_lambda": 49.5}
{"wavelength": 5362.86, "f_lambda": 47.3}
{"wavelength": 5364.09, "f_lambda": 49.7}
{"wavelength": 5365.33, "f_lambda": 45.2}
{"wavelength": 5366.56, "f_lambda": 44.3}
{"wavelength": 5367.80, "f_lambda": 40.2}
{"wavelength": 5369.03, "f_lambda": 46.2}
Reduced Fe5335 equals 3.8 Angstrom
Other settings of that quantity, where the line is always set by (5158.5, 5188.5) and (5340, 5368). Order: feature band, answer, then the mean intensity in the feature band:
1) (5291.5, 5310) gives -0.90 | 47.3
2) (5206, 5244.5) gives -2.01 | 43.7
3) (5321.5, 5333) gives 1.39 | 40.8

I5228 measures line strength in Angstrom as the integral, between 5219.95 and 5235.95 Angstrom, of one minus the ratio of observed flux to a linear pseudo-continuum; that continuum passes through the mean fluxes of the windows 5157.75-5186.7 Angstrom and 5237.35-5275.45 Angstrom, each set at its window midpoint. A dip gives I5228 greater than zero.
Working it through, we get -0.28 Angstrom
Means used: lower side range 38.4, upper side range 42.8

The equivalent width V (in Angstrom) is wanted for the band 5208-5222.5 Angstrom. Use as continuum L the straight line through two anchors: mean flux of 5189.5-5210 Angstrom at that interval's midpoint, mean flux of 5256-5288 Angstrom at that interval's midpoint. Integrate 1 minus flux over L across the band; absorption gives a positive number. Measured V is -1.8 Angstrom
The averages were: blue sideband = 39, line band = 44.7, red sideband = 42.7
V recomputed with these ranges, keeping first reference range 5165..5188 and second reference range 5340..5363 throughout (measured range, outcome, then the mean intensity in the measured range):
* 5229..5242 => -1.3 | 45.4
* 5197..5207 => -0.8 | 42.1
